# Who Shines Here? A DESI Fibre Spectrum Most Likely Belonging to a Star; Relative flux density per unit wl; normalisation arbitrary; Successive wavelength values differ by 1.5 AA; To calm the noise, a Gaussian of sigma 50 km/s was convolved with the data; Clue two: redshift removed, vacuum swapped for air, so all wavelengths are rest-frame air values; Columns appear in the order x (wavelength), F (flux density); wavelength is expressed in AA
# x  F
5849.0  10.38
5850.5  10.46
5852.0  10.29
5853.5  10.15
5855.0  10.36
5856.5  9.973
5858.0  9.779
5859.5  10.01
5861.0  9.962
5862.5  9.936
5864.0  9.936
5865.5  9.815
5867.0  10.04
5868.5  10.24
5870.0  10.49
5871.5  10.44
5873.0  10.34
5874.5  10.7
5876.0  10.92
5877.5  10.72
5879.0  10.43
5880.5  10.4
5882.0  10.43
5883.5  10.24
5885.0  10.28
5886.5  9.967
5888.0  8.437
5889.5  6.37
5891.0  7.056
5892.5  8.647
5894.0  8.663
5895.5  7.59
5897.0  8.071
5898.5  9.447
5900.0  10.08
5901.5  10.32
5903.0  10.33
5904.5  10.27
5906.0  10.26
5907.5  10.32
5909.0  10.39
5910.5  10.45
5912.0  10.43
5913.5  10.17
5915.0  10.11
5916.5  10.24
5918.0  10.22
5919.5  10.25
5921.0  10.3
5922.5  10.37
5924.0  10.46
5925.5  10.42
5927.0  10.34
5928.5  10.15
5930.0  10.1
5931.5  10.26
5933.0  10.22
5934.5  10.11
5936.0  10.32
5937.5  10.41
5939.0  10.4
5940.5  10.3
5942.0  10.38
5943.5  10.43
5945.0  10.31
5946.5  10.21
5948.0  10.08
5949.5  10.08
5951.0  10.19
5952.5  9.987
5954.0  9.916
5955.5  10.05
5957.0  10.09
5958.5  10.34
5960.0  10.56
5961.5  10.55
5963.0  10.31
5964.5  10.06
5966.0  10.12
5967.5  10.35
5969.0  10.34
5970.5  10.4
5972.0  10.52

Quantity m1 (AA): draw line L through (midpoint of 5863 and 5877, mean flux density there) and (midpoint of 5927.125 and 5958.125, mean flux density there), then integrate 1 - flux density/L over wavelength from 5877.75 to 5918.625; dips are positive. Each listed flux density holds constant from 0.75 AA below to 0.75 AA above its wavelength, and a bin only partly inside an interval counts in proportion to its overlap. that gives 2.6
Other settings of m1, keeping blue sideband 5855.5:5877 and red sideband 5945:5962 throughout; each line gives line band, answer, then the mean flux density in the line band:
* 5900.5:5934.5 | -0.3 AA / 10.3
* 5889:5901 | 2.2 AA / 8.32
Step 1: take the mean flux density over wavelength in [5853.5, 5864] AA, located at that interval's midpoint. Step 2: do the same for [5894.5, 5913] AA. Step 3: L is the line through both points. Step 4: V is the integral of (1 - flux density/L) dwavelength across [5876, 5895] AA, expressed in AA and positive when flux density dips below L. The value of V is 1.1 AA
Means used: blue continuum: 10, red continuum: 9.82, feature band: 9.34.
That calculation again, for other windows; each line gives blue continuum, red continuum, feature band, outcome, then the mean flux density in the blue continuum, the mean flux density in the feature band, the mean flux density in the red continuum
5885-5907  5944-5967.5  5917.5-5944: -1.6 AA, 9.03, 10.3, 10.2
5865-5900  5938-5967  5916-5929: -0.5 AA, 9.56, 10.3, 10.2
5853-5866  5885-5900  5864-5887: -2.8 AA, 9.99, 10.4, 8.44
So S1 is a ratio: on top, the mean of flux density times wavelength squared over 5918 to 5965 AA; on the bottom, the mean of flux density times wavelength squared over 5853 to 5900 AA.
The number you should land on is 1.08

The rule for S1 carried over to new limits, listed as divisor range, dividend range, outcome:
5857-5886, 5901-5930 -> 1.02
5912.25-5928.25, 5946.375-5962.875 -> 1.00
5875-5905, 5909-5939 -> 1.10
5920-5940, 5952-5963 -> 1.00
